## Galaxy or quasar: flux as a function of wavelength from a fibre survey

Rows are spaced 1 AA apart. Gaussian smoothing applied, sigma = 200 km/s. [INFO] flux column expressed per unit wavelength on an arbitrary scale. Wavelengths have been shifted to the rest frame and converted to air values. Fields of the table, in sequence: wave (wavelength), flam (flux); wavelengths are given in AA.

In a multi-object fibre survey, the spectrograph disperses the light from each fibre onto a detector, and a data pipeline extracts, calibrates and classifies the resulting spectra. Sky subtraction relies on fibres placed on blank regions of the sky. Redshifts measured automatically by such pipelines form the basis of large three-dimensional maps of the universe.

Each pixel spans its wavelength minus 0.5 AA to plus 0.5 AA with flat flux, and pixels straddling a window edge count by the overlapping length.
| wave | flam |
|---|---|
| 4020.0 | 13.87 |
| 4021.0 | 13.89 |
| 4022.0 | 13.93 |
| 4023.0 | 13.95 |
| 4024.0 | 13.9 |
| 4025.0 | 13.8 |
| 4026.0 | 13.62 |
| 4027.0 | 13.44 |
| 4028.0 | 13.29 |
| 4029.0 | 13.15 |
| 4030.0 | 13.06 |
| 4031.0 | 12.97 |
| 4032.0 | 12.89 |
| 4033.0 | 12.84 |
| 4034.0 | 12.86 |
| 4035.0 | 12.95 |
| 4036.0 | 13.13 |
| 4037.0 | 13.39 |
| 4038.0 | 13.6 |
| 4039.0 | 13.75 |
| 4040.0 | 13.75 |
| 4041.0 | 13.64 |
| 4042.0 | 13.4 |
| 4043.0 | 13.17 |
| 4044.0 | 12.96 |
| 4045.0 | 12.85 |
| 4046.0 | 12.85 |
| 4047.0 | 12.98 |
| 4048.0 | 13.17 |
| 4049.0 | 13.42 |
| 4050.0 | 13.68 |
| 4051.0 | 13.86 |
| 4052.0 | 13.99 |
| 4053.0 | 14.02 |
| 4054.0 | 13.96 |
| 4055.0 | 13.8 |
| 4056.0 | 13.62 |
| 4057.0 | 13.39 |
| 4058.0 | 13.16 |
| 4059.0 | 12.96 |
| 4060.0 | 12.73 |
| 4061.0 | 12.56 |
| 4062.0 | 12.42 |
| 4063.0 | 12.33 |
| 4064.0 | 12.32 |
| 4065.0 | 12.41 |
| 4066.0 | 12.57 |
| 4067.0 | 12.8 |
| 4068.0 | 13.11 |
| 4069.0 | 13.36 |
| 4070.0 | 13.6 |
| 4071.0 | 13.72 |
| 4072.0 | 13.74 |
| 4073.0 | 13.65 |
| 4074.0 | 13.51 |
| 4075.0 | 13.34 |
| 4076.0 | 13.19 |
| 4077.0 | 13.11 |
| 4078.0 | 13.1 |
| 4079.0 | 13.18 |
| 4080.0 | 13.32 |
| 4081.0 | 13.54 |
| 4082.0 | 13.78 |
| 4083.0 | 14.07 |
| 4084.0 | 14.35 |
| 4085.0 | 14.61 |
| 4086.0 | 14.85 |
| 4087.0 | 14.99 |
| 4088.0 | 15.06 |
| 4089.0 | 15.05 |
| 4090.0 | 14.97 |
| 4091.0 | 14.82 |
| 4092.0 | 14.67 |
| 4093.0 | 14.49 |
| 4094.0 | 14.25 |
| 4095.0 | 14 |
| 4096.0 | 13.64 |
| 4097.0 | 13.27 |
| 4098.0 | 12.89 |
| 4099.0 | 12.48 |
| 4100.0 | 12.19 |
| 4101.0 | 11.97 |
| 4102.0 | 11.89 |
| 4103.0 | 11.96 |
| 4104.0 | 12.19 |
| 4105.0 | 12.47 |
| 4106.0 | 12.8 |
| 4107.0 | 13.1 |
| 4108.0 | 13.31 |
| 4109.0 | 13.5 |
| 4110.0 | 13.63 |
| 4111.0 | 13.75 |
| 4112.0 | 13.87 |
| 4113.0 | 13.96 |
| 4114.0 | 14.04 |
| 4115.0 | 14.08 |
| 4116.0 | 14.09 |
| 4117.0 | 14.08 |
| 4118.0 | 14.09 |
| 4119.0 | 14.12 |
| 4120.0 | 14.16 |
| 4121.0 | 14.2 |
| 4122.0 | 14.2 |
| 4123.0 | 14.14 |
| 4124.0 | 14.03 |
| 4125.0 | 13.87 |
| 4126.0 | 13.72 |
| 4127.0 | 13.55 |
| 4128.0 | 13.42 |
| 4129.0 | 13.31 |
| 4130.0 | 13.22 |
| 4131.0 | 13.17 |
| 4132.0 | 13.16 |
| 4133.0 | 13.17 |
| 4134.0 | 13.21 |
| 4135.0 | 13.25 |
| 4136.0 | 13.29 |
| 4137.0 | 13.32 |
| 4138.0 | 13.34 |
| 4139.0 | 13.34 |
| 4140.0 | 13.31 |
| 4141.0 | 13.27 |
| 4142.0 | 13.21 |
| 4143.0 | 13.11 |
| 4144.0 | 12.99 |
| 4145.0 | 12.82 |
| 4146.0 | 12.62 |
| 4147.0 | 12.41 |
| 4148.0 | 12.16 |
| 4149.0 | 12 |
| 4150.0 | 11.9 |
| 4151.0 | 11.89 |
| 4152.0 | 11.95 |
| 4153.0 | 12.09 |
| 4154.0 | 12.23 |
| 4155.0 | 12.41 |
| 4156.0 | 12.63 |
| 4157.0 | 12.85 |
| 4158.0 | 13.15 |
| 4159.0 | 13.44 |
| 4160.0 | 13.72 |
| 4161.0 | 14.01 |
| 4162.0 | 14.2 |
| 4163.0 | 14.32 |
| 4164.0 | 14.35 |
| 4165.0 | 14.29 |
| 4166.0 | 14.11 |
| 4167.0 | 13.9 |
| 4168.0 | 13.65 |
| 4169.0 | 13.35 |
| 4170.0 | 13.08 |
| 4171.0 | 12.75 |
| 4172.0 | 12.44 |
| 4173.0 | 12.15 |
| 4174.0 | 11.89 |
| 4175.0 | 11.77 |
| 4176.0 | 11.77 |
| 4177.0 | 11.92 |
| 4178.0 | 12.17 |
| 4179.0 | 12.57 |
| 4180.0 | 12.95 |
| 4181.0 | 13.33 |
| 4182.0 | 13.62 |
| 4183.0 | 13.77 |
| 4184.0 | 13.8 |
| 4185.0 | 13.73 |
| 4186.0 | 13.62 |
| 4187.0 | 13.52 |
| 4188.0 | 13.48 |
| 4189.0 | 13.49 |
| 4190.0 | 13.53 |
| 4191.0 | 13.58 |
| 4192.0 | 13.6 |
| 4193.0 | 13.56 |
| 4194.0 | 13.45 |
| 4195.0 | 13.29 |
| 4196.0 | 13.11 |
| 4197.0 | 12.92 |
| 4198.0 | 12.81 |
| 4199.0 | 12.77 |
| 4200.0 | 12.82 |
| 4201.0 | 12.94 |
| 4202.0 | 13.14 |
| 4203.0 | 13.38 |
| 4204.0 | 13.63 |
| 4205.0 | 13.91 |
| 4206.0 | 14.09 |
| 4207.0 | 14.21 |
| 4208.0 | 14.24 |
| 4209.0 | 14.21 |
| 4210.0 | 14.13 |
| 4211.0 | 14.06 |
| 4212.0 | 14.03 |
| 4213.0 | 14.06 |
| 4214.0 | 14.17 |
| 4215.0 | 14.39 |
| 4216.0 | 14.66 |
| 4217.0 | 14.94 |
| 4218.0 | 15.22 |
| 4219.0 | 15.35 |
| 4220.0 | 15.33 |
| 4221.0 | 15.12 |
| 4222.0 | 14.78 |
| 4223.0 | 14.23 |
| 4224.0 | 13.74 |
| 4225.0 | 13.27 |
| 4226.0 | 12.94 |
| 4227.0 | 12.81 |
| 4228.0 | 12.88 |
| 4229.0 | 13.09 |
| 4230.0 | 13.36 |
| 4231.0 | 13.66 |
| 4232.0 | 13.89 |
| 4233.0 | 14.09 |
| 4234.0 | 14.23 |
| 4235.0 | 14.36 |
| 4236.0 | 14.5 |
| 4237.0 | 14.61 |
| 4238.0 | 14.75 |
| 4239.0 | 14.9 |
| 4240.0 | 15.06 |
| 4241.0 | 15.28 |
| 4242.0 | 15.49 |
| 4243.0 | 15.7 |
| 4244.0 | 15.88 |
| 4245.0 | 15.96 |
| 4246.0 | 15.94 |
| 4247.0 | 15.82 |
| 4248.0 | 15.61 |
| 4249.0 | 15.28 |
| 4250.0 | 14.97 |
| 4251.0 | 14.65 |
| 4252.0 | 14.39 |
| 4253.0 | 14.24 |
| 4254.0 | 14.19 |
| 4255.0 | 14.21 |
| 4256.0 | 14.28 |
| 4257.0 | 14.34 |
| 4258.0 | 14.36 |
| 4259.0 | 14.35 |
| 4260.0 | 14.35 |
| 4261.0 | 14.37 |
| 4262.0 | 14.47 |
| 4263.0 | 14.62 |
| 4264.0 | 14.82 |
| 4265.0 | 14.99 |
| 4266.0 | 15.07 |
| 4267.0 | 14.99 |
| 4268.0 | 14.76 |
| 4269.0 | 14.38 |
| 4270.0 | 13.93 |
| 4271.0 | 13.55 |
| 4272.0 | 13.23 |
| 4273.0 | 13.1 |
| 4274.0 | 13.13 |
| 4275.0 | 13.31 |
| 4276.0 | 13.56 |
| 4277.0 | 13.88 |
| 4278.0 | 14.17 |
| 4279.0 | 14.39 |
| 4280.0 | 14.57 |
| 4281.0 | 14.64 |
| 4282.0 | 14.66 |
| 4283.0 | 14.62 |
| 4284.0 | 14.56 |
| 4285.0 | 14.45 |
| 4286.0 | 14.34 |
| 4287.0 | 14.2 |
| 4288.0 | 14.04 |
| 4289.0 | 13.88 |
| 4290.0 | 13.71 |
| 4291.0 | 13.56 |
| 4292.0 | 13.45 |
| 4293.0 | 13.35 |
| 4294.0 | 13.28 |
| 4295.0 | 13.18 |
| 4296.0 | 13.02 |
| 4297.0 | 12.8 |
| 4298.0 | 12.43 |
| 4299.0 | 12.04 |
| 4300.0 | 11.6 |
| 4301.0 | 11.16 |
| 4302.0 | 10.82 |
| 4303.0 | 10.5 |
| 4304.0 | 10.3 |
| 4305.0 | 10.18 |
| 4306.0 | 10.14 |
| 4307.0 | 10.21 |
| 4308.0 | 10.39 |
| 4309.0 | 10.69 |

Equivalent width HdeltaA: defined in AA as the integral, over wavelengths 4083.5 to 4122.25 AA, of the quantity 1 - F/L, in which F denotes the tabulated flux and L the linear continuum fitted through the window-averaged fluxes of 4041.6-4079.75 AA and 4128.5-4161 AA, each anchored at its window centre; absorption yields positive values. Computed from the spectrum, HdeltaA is -2.05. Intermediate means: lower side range 13.2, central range 13.7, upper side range 12.9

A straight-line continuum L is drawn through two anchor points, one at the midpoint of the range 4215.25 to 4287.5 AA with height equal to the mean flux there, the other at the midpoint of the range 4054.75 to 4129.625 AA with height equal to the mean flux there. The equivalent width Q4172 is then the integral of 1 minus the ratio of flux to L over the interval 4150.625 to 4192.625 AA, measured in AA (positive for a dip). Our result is 2.6 AA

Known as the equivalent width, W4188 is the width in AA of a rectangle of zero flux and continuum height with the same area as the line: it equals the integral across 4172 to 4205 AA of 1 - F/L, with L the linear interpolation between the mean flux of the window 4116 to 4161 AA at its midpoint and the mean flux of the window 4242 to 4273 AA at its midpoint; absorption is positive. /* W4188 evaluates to 1.8 AA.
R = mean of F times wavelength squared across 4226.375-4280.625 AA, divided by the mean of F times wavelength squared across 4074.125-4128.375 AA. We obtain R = 1.13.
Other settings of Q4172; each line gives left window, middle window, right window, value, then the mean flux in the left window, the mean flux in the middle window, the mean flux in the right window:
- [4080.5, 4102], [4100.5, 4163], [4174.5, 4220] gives 2.70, 13.9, 13.2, 13.6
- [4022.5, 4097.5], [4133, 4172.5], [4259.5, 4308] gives 1.07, 13.5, 13.1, 13.4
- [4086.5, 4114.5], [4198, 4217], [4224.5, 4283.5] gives 0.41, 13.5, 13.8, 14.4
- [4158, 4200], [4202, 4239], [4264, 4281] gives -1.32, 13.3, 14.1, 14.1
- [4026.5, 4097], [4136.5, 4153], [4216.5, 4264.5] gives 1.51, 13.5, 12.7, 14.6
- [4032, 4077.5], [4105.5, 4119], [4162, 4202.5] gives -0.53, 13.2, 13.7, 13.2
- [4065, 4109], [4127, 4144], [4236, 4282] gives 0.68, 13.5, 13.3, 14.6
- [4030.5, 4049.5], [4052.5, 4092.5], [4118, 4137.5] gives -0.73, 13.2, 13.6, 13.6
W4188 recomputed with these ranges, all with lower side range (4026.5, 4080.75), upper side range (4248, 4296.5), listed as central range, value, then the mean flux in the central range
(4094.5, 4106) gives 0.7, 12.6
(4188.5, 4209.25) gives 0.6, 13.5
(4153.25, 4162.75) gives 0.3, 13.2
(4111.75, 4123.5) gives -0.5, 14.1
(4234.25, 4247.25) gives -1.1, 15.2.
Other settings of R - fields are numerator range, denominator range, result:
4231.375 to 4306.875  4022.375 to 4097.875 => 1.14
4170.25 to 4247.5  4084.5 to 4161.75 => 1.08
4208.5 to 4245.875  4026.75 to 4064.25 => 1.19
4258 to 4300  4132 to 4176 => 1.14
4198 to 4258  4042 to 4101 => 1.14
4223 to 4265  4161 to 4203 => 1.13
